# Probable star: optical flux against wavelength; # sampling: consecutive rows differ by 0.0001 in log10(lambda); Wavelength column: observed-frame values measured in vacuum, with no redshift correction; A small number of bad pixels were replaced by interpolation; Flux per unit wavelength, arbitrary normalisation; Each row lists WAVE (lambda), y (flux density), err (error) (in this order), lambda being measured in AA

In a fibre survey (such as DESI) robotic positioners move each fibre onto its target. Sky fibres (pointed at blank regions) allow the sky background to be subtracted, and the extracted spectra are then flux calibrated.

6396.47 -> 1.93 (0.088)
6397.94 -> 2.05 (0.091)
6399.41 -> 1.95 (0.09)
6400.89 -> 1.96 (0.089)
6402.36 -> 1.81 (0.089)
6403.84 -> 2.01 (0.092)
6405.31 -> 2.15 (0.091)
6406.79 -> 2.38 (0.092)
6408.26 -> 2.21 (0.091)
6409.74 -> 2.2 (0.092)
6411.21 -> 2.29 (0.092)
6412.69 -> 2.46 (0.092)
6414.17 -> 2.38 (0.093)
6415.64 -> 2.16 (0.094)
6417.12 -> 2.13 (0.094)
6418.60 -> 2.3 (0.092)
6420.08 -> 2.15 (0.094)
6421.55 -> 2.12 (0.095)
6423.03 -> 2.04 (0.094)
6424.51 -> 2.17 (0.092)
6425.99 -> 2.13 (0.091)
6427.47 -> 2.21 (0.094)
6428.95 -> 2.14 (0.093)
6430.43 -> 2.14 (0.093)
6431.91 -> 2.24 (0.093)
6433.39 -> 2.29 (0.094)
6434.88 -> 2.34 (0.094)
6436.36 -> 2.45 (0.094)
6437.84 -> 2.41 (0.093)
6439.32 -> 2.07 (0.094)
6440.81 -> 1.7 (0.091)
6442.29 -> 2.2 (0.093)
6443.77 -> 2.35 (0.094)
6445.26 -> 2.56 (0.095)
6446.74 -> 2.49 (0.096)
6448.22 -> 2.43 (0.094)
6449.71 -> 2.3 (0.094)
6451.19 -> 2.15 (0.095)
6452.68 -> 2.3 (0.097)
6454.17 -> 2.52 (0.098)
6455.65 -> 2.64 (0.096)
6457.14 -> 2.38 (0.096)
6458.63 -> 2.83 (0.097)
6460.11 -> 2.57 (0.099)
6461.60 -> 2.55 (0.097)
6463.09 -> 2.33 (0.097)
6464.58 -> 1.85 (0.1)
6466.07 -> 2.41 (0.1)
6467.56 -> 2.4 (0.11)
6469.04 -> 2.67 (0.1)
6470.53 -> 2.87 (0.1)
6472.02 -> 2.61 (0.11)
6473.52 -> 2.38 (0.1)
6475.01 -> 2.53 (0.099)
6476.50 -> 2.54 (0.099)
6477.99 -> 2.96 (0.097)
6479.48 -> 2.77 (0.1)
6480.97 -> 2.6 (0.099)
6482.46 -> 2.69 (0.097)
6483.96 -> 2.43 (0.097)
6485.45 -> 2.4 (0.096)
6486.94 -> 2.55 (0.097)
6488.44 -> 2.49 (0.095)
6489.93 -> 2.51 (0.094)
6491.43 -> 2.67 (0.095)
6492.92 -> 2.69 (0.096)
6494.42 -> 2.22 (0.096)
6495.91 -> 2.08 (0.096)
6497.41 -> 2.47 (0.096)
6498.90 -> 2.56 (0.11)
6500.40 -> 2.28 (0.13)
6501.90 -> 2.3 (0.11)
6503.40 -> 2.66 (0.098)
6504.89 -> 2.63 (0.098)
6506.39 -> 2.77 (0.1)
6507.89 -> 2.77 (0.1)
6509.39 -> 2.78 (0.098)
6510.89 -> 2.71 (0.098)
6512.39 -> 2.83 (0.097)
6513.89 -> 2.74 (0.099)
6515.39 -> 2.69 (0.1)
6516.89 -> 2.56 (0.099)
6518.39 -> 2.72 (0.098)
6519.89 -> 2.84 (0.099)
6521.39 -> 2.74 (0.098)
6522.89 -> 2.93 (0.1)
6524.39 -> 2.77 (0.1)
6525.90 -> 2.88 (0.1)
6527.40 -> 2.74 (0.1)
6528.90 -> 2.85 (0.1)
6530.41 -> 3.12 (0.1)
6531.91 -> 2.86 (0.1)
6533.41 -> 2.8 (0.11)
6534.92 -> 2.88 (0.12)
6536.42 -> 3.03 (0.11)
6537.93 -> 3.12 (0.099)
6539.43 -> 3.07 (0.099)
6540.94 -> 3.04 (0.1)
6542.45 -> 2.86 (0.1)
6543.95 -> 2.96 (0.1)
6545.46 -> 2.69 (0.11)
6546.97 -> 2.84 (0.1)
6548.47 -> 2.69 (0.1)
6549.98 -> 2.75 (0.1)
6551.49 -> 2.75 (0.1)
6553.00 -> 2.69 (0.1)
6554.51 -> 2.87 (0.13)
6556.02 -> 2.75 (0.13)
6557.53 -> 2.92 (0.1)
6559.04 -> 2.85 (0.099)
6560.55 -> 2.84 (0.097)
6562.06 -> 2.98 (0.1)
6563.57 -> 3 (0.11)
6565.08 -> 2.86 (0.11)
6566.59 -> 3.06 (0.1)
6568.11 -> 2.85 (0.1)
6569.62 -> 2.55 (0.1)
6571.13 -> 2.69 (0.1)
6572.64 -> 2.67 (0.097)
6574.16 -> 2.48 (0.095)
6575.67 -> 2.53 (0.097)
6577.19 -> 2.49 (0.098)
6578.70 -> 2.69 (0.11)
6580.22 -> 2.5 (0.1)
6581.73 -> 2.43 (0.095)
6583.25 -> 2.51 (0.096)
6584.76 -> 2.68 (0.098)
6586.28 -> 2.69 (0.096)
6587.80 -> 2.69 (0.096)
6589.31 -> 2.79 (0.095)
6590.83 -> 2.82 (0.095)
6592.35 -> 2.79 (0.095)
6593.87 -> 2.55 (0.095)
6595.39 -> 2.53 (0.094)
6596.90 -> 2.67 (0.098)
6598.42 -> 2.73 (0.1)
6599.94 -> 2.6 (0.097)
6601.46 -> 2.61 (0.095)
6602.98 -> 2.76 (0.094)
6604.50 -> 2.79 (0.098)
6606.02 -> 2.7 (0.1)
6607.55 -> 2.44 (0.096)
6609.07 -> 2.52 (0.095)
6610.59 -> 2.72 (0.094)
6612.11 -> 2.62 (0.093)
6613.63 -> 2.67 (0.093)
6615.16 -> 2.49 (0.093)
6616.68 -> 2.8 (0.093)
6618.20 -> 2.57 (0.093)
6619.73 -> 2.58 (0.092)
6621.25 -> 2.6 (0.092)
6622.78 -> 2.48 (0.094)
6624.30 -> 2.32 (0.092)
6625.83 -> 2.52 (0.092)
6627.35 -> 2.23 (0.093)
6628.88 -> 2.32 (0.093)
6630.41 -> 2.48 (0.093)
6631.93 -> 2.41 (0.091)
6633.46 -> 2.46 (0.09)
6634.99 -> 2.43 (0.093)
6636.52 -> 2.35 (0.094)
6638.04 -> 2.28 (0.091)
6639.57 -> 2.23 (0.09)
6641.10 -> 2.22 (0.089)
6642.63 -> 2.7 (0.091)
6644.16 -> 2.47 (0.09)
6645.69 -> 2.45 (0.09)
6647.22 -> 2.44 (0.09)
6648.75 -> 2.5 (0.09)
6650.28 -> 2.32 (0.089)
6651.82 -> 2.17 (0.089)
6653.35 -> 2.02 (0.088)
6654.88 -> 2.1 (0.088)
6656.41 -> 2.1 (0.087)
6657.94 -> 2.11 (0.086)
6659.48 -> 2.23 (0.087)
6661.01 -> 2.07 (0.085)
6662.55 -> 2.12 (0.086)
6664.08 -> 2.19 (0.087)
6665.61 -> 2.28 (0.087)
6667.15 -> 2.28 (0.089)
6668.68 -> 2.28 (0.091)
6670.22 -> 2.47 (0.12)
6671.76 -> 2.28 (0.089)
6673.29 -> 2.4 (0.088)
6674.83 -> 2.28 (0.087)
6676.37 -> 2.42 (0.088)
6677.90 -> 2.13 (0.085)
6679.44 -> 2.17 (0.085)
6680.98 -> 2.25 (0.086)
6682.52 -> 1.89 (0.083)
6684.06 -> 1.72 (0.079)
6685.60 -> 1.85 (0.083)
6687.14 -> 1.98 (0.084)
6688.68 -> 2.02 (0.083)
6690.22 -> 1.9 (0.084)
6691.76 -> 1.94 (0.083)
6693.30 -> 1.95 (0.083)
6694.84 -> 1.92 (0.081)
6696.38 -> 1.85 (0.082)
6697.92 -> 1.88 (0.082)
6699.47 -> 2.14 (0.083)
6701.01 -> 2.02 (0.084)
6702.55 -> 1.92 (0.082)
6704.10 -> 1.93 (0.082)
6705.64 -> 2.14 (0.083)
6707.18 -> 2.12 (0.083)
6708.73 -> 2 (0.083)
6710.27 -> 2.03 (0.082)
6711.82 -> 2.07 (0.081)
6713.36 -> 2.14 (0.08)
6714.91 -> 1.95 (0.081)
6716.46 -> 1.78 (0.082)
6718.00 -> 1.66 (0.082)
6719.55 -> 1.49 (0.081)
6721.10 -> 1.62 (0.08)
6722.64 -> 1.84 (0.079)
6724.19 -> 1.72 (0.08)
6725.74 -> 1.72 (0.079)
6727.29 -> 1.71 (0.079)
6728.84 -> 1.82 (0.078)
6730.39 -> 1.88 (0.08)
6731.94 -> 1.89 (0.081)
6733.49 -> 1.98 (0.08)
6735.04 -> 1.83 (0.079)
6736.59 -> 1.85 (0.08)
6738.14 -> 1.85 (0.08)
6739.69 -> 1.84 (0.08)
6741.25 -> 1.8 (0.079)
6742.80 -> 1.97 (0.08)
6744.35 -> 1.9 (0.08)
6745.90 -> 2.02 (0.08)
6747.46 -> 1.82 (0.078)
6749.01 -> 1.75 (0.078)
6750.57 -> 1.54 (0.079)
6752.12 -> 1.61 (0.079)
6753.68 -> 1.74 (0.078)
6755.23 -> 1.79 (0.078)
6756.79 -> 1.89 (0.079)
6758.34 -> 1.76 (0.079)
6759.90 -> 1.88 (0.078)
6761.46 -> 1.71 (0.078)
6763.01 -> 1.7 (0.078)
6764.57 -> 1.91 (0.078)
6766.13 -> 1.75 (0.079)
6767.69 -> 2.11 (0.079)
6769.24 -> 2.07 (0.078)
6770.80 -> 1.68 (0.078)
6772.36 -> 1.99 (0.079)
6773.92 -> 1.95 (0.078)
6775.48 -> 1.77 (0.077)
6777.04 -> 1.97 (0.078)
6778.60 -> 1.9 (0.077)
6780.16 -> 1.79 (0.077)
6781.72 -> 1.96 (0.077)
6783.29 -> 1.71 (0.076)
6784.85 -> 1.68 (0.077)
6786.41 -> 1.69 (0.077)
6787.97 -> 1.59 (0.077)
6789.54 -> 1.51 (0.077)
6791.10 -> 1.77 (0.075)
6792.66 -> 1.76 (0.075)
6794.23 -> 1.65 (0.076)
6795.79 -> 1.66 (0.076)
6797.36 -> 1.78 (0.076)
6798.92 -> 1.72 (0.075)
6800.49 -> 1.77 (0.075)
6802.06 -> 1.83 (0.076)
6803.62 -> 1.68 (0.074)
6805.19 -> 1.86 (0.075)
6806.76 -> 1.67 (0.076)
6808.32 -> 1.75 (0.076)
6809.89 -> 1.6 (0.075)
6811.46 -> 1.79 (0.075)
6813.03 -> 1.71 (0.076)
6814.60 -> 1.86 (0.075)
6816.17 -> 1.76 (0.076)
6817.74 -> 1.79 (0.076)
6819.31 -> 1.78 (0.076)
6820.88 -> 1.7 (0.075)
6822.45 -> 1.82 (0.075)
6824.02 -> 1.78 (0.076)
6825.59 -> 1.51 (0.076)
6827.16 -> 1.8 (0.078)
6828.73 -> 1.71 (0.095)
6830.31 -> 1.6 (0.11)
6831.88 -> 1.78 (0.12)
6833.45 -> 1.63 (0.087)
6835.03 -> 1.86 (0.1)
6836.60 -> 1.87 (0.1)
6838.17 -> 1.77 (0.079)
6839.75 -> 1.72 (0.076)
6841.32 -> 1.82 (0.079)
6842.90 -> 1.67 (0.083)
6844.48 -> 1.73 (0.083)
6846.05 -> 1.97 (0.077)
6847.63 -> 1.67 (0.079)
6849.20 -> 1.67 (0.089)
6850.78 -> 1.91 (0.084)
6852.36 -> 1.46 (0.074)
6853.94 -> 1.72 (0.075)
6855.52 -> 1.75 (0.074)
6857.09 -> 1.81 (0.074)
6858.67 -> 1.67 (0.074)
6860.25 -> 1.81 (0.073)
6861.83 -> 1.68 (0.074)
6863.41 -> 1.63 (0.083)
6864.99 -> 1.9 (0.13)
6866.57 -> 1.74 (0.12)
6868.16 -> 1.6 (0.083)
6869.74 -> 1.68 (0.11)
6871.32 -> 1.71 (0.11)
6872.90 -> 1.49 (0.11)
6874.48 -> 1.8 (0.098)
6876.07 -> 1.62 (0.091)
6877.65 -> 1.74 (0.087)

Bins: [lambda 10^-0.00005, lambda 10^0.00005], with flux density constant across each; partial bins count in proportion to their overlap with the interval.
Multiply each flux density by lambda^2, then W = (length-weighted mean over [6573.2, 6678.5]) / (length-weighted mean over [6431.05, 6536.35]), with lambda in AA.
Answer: 1.01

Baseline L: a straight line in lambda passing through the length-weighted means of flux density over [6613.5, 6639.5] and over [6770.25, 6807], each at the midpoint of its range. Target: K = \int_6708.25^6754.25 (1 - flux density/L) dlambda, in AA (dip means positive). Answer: 4.2 AA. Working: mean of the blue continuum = 2.46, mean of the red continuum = 1.77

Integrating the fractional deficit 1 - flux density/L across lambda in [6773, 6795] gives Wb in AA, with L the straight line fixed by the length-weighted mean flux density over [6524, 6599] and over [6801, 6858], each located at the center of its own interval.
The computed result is 1.78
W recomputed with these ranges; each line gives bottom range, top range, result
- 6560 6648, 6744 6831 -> 0.72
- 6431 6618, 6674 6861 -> 0.75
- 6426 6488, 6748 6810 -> 0.81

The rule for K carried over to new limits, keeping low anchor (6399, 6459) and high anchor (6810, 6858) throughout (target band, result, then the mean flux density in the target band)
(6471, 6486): -2.8 AA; 2.6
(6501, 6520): -4.8 AA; 2.68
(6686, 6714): -1.2 AA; 2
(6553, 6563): -3.7 AA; 2.86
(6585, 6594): -3.0 AA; 2.73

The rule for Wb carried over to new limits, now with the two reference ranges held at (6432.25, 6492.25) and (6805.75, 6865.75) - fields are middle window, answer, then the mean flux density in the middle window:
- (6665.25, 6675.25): -1.3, 2.33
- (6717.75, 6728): 1.4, 1.68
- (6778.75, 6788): 0.4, 1.76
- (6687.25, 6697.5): 0.4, 1.93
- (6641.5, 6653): -1.7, 2.41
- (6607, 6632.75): -4.3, 2.52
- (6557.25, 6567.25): -2.9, 2.93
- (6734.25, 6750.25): 0.5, 1.85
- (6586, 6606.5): -4.6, 2.69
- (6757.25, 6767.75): 0.4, 1.81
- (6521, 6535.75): -3.4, 2.86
